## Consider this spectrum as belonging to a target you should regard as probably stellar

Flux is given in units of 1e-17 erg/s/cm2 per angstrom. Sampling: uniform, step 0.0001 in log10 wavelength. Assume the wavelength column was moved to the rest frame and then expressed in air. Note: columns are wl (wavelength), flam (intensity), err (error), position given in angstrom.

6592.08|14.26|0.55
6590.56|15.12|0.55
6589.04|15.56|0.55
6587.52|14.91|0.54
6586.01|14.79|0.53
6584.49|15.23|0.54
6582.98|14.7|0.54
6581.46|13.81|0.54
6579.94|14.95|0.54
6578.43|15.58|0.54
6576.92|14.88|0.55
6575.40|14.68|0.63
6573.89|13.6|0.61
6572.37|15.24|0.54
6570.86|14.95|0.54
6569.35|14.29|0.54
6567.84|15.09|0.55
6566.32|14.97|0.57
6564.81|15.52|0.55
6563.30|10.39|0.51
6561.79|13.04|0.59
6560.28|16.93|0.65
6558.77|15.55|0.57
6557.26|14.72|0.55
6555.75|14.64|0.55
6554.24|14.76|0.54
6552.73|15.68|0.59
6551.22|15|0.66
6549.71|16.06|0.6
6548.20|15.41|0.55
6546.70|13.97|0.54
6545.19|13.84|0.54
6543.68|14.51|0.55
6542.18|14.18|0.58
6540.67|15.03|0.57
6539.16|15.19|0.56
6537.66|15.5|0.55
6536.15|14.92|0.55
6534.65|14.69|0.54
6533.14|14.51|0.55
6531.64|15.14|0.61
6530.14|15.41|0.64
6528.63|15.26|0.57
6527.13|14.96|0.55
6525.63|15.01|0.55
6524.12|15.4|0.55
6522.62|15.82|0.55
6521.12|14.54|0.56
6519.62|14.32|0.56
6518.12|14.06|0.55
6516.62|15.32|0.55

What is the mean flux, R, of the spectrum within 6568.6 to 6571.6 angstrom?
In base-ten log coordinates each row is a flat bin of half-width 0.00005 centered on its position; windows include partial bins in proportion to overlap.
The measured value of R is 14.6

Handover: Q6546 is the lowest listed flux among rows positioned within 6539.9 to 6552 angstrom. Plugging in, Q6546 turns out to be 13.84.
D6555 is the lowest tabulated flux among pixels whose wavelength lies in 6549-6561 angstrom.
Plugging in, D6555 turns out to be 14.64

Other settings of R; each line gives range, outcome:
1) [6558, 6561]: 16.2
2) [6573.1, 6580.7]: 14.7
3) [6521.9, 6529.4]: 15.3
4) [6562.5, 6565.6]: 13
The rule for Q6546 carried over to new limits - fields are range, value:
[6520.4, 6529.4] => 14.54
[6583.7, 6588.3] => 14.79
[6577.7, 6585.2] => 13.81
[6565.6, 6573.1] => 14.29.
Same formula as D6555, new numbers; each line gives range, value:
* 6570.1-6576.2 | 13.6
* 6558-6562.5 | 13.04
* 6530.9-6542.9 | 14.18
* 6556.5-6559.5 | 14.72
